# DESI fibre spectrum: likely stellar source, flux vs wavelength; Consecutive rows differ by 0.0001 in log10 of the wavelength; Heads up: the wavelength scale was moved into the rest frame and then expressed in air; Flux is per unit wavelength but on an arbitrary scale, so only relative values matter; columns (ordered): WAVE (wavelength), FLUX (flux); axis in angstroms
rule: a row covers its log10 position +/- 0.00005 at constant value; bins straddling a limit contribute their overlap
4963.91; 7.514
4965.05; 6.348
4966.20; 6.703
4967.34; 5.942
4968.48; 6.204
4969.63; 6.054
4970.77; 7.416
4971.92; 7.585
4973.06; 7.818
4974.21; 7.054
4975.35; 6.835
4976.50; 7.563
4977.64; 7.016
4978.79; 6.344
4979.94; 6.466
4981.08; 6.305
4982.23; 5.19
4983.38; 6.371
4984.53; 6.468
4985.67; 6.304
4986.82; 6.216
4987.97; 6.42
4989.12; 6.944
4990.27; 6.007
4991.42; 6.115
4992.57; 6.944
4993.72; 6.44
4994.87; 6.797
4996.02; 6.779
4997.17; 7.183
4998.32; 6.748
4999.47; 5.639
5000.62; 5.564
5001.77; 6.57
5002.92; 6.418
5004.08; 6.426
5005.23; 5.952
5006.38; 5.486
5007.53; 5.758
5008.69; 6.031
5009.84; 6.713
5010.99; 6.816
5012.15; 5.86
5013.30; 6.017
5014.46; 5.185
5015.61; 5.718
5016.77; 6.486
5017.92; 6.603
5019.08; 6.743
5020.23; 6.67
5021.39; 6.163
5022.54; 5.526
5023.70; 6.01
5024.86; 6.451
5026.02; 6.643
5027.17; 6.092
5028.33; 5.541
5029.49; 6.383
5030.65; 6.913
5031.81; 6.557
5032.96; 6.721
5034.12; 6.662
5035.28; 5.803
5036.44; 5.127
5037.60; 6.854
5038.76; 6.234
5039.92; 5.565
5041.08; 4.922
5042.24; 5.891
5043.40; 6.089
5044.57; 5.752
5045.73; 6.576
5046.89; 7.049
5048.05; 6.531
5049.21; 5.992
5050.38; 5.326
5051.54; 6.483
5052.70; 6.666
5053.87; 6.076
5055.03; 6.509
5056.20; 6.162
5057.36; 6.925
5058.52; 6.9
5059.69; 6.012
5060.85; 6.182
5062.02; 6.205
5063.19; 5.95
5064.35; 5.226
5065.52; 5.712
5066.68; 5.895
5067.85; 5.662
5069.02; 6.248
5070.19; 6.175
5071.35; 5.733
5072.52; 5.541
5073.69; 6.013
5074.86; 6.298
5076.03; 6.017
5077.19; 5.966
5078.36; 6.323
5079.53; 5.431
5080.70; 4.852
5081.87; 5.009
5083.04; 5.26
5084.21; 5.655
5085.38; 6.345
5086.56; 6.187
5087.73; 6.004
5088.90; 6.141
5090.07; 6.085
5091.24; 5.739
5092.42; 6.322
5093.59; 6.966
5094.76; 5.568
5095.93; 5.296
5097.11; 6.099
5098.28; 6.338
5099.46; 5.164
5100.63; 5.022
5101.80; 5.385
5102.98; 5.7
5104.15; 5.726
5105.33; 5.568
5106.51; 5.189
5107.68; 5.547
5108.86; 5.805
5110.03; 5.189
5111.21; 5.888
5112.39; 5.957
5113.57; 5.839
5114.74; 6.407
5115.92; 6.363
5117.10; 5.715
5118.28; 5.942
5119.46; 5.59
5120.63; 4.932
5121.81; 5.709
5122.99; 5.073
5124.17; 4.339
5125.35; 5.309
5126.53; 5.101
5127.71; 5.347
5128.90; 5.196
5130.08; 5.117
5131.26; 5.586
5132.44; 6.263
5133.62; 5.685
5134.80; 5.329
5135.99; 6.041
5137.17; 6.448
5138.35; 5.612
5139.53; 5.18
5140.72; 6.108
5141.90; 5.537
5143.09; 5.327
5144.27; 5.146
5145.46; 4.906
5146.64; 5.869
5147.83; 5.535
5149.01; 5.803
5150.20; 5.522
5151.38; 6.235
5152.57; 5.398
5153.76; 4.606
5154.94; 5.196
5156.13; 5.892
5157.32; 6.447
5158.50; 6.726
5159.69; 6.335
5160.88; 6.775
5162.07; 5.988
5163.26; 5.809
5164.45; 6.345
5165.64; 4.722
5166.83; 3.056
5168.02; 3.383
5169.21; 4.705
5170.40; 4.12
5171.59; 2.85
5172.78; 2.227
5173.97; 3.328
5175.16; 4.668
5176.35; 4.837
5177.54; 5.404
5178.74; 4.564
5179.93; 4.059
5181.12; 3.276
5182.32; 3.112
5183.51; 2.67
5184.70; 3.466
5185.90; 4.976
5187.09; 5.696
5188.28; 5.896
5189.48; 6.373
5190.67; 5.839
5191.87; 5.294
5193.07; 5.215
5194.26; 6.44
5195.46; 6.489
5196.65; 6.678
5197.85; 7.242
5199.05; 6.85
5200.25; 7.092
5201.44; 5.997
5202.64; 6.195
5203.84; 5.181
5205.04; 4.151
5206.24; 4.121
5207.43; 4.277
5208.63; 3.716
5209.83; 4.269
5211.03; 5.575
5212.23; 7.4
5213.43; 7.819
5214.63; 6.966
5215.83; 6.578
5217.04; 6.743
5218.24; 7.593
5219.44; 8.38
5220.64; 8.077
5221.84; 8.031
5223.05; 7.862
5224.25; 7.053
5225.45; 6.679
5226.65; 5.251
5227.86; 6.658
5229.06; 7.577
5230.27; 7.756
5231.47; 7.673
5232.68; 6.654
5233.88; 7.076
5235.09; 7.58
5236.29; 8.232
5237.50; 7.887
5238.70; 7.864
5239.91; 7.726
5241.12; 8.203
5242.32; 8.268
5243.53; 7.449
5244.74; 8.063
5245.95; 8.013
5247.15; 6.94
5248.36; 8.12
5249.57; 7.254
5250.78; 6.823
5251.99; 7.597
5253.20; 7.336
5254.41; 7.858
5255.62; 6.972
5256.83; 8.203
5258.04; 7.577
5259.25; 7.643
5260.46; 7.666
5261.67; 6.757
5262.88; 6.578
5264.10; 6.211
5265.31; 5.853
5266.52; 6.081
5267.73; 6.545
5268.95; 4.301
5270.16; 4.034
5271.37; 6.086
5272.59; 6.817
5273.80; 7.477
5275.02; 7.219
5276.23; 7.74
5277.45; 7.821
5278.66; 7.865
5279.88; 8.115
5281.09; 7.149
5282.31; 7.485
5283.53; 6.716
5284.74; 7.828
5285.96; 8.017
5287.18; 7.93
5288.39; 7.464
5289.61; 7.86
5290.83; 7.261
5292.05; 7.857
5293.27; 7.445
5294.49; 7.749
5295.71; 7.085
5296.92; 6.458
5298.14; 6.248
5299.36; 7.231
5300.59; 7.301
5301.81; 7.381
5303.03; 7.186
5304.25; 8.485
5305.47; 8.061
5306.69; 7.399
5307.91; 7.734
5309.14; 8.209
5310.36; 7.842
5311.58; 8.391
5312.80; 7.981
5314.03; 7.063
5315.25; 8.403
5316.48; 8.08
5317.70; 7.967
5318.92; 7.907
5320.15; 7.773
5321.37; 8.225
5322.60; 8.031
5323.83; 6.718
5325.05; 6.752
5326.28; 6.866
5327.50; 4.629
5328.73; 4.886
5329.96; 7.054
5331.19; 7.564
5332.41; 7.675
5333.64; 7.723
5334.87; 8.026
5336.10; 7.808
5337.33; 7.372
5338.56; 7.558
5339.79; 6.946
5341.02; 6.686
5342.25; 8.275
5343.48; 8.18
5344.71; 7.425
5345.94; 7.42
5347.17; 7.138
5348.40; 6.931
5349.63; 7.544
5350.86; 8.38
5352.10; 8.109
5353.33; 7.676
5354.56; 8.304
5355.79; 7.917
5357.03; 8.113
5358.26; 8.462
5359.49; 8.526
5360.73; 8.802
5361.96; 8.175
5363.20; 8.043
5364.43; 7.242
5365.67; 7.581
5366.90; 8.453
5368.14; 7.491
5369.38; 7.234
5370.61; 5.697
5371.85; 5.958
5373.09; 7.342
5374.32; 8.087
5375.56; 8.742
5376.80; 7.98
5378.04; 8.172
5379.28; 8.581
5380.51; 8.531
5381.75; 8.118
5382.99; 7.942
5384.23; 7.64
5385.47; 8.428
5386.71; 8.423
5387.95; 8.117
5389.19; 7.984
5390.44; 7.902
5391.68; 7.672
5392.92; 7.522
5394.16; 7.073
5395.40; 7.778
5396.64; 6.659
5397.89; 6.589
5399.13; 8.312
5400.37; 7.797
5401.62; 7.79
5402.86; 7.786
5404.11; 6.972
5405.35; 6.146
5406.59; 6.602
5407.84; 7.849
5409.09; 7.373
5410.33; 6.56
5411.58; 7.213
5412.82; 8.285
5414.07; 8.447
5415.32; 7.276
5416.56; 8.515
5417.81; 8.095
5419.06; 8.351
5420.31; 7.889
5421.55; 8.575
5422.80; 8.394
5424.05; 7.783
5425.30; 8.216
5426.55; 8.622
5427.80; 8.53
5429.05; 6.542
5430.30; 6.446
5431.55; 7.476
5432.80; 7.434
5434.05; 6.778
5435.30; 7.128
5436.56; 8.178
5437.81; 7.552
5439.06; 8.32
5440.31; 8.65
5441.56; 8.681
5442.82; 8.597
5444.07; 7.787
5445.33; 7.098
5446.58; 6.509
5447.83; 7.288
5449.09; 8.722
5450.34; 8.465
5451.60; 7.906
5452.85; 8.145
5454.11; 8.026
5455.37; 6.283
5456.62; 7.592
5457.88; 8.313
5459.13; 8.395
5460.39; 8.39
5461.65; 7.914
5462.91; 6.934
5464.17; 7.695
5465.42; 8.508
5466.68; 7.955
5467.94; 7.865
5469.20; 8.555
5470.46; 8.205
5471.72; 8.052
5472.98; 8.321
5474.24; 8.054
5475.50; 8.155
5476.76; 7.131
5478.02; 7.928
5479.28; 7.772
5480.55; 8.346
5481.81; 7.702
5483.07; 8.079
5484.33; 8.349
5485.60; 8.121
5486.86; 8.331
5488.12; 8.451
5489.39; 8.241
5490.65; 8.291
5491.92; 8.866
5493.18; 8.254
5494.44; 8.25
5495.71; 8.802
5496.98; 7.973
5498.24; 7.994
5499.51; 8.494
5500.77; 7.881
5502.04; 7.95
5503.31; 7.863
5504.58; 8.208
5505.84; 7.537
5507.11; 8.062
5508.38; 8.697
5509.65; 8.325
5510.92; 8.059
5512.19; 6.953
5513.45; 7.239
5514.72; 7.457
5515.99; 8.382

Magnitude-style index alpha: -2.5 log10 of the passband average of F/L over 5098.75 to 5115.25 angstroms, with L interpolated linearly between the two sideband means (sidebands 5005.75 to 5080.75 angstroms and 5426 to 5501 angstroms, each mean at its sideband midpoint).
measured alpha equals 0.14 mag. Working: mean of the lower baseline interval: 6.11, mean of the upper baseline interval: 7.96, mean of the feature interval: 5.6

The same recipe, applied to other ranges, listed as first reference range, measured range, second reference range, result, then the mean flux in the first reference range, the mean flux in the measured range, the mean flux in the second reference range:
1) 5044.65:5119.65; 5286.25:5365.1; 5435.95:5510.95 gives -0.048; 5.93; 7.58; 8.05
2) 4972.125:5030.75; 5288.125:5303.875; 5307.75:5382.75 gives 0.027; 6.37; 7.28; 7.65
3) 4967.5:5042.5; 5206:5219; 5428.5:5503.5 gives 0.178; 6.34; 6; 7.94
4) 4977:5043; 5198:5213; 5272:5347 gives 0.271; 6.24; 5.48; 7.47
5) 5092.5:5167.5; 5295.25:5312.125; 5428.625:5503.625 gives -0.104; 5.62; 7.5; 7.94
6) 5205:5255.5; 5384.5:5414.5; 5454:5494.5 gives 0.027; 7.06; 7.55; 8.04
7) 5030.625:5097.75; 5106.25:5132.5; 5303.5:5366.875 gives 0.152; 6.03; 5.53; 7.66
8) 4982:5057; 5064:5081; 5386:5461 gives 0.106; 6.23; 5.83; 7.73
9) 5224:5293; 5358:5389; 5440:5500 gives -0.032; 7.24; 7.91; 8.05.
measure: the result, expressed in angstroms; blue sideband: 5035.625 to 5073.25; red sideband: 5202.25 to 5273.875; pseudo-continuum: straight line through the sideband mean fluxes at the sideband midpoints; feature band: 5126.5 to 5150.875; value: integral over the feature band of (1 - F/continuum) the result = 3.3 angstroms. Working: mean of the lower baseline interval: 6.07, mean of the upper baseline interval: 6.85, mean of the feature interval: 5.57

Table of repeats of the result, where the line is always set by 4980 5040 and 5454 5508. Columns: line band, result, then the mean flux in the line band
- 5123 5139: 3.0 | 5.47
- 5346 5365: -0.9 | 7.95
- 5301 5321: -1.2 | 7.87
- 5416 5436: 0.1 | 7.79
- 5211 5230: -0.4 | 7.2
